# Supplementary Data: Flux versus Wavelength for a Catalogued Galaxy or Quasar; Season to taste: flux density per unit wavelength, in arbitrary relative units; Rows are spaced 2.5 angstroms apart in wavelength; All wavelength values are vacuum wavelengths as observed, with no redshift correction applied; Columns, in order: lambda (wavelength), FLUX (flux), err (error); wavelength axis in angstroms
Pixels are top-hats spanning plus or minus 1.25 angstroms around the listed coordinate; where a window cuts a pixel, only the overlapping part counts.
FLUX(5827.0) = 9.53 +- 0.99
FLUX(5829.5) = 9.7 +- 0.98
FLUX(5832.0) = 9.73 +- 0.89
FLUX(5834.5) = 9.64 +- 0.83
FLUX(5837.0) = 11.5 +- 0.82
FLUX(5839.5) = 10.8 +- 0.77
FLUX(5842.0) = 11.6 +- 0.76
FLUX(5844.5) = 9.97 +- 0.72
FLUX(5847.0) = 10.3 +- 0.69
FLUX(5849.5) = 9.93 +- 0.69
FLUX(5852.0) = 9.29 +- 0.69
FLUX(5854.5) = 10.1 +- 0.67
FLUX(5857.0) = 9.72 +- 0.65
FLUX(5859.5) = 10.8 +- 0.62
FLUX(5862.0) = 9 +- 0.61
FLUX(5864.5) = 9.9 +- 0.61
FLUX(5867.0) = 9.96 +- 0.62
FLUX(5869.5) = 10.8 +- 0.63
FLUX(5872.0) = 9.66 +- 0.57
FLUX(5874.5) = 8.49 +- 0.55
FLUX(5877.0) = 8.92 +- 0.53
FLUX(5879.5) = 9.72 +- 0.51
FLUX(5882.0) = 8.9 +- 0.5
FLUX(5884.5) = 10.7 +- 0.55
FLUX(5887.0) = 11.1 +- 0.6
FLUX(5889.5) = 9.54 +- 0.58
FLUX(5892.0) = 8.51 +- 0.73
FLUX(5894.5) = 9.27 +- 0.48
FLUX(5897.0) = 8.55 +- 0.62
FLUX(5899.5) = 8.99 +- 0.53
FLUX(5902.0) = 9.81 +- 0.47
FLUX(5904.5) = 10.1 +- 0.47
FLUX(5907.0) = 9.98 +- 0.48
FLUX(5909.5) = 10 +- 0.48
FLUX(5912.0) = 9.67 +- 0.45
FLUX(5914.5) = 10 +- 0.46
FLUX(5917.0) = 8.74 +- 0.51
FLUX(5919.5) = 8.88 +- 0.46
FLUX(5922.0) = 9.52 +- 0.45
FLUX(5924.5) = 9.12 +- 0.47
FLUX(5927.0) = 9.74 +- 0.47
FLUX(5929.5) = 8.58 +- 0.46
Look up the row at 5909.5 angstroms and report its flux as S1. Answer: 10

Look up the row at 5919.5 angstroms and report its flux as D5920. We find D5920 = 8.88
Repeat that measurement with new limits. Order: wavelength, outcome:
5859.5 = 10.8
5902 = 9.81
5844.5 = 9.97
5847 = 10.3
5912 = 9.67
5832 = 9.73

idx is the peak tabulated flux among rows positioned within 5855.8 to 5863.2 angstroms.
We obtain 10.8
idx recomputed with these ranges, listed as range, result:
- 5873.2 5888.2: 11.1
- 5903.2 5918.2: 10.1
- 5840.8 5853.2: 11.6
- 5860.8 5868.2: 9.96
